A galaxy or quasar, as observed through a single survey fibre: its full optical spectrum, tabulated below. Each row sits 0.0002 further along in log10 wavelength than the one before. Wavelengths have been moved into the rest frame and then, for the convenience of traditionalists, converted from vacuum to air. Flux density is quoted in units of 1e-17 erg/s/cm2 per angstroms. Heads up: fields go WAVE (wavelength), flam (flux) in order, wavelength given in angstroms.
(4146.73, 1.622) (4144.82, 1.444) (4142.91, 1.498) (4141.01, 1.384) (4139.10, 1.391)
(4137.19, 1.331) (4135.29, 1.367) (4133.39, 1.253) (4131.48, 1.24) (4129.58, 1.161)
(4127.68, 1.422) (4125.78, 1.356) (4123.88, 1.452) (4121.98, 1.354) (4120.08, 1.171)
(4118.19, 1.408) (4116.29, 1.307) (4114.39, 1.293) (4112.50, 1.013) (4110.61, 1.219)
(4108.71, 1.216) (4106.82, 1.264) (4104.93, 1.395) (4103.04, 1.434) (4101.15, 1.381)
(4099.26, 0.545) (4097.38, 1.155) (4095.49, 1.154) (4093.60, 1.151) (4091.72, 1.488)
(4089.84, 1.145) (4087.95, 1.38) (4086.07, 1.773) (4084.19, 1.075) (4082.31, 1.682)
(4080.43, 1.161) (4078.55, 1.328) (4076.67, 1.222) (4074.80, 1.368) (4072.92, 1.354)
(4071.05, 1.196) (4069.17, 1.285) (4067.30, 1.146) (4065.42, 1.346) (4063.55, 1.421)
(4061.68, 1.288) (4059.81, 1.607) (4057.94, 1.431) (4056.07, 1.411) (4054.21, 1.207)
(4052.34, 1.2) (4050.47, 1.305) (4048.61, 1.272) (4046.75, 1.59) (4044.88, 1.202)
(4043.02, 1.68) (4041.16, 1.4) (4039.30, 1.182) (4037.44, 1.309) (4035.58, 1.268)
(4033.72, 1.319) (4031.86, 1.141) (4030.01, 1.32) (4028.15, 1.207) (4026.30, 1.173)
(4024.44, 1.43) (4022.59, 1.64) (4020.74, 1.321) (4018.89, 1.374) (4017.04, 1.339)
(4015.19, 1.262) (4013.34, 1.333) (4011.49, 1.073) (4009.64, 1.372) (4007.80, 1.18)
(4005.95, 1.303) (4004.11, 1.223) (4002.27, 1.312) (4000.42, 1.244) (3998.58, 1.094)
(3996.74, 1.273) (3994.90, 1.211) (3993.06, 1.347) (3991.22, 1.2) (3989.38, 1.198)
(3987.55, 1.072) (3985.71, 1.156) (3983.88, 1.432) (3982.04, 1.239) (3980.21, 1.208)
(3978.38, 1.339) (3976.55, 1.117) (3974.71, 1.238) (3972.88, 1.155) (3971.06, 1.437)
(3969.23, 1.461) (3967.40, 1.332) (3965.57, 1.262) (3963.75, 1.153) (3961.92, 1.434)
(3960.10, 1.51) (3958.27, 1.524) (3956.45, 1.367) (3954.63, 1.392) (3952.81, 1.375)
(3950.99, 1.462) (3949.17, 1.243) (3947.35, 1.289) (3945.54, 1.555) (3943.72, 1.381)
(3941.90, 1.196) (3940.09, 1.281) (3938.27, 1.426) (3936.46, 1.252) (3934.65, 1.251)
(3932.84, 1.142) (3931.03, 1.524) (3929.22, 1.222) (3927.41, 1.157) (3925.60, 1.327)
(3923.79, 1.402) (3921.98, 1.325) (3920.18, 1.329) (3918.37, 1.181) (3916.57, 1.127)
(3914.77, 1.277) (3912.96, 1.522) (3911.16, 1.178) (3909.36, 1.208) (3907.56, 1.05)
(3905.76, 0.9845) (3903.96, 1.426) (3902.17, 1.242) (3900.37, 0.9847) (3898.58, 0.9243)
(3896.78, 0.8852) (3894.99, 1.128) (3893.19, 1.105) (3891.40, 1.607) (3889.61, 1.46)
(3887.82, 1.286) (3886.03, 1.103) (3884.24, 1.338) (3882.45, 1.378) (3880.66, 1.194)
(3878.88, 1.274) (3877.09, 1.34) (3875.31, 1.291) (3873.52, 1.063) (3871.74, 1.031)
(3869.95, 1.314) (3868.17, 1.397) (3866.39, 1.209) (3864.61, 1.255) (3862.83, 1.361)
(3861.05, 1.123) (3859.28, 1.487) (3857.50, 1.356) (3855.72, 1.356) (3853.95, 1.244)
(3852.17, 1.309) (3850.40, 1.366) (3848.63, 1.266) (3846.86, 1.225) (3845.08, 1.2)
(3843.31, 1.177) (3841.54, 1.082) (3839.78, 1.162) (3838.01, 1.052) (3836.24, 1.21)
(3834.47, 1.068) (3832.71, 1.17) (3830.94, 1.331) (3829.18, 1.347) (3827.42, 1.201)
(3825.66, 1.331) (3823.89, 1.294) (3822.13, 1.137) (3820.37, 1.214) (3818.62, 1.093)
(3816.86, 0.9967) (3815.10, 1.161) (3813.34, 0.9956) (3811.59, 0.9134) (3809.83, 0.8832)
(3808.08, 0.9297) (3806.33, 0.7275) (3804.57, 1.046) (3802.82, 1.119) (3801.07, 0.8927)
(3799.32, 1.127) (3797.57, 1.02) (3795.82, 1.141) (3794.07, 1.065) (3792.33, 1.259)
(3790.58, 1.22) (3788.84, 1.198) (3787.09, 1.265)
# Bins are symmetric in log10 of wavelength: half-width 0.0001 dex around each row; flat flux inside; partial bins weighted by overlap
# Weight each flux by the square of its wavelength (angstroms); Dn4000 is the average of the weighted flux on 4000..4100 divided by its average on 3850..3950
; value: 1.11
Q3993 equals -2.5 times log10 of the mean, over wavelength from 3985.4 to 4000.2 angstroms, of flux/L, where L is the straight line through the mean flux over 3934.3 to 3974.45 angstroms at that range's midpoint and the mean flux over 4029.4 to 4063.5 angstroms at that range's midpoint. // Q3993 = 0.13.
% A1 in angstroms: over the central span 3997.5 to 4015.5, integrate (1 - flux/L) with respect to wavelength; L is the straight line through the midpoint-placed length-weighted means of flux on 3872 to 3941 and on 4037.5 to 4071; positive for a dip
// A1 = 1.00 angstroms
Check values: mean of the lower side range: 1.24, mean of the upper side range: 1.35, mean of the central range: 1.24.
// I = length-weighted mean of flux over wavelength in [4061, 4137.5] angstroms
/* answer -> 1.28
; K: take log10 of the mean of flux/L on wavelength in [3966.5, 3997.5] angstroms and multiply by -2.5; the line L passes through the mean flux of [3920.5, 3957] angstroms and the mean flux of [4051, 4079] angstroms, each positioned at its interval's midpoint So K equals 0.06 mag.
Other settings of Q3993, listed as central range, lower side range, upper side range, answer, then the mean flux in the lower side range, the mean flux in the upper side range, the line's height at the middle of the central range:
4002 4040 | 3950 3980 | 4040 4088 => 0.05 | 1.34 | 1.36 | 1.35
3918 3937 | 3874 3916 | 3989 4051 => -0.04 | 1.22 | 1.3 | 1.24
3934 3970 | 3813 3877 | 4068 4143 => -0.09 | 1.22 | 1.29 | 1.25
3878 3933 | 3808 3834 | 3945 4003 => -0.01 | 1.14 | 1.3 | 1.23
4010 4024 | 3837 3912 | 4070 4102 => -0.07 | 1.22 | 1.27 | 1.25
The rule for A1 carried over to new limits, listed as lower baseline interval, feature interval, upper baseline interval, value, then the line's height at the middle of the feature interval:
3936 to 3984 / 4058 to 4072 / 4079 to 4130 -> -0.4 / 1.3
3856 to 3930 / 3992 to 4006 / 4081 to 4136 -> 0.2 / 1.26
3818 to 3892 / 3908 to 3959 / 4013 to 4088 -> -1.0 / 1.29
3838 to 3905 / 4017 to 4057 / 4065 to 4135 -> -2.0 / 1.27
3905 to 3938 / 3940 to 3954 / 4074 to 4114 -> -1.1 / 1.25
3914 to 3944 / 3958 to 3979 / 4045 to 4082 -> -0.5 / 1.29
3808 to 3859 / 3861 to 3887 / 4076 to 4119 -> -1.2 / 1.2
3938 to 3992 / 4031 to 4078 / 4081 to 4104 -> -1.4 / 1.29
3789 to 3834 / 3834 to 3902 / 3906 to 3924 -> -2.7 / 1.18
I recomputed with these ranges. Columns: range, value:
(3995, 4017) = 1.25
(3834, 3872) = 1.24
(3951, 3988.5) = 1.31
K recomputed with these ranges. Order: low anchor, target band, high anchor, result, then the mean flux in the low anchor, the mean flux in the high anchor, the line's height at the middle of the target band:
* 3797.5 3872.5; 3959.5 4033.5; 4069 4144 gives -0.029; 1.17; 1.29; 1.24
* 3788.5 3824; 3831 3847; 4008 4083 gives -0.055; 1.06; 1.33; 1.1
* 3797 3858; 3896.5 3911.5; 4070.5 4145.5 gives 0.077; 1.14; 1.3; 1.19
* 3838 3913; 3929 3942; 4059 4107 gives -0.040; 1.23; 1.3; 1.25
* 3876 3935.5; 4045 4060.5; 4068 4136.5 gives -0.077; 1.24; 1.28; 1.27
